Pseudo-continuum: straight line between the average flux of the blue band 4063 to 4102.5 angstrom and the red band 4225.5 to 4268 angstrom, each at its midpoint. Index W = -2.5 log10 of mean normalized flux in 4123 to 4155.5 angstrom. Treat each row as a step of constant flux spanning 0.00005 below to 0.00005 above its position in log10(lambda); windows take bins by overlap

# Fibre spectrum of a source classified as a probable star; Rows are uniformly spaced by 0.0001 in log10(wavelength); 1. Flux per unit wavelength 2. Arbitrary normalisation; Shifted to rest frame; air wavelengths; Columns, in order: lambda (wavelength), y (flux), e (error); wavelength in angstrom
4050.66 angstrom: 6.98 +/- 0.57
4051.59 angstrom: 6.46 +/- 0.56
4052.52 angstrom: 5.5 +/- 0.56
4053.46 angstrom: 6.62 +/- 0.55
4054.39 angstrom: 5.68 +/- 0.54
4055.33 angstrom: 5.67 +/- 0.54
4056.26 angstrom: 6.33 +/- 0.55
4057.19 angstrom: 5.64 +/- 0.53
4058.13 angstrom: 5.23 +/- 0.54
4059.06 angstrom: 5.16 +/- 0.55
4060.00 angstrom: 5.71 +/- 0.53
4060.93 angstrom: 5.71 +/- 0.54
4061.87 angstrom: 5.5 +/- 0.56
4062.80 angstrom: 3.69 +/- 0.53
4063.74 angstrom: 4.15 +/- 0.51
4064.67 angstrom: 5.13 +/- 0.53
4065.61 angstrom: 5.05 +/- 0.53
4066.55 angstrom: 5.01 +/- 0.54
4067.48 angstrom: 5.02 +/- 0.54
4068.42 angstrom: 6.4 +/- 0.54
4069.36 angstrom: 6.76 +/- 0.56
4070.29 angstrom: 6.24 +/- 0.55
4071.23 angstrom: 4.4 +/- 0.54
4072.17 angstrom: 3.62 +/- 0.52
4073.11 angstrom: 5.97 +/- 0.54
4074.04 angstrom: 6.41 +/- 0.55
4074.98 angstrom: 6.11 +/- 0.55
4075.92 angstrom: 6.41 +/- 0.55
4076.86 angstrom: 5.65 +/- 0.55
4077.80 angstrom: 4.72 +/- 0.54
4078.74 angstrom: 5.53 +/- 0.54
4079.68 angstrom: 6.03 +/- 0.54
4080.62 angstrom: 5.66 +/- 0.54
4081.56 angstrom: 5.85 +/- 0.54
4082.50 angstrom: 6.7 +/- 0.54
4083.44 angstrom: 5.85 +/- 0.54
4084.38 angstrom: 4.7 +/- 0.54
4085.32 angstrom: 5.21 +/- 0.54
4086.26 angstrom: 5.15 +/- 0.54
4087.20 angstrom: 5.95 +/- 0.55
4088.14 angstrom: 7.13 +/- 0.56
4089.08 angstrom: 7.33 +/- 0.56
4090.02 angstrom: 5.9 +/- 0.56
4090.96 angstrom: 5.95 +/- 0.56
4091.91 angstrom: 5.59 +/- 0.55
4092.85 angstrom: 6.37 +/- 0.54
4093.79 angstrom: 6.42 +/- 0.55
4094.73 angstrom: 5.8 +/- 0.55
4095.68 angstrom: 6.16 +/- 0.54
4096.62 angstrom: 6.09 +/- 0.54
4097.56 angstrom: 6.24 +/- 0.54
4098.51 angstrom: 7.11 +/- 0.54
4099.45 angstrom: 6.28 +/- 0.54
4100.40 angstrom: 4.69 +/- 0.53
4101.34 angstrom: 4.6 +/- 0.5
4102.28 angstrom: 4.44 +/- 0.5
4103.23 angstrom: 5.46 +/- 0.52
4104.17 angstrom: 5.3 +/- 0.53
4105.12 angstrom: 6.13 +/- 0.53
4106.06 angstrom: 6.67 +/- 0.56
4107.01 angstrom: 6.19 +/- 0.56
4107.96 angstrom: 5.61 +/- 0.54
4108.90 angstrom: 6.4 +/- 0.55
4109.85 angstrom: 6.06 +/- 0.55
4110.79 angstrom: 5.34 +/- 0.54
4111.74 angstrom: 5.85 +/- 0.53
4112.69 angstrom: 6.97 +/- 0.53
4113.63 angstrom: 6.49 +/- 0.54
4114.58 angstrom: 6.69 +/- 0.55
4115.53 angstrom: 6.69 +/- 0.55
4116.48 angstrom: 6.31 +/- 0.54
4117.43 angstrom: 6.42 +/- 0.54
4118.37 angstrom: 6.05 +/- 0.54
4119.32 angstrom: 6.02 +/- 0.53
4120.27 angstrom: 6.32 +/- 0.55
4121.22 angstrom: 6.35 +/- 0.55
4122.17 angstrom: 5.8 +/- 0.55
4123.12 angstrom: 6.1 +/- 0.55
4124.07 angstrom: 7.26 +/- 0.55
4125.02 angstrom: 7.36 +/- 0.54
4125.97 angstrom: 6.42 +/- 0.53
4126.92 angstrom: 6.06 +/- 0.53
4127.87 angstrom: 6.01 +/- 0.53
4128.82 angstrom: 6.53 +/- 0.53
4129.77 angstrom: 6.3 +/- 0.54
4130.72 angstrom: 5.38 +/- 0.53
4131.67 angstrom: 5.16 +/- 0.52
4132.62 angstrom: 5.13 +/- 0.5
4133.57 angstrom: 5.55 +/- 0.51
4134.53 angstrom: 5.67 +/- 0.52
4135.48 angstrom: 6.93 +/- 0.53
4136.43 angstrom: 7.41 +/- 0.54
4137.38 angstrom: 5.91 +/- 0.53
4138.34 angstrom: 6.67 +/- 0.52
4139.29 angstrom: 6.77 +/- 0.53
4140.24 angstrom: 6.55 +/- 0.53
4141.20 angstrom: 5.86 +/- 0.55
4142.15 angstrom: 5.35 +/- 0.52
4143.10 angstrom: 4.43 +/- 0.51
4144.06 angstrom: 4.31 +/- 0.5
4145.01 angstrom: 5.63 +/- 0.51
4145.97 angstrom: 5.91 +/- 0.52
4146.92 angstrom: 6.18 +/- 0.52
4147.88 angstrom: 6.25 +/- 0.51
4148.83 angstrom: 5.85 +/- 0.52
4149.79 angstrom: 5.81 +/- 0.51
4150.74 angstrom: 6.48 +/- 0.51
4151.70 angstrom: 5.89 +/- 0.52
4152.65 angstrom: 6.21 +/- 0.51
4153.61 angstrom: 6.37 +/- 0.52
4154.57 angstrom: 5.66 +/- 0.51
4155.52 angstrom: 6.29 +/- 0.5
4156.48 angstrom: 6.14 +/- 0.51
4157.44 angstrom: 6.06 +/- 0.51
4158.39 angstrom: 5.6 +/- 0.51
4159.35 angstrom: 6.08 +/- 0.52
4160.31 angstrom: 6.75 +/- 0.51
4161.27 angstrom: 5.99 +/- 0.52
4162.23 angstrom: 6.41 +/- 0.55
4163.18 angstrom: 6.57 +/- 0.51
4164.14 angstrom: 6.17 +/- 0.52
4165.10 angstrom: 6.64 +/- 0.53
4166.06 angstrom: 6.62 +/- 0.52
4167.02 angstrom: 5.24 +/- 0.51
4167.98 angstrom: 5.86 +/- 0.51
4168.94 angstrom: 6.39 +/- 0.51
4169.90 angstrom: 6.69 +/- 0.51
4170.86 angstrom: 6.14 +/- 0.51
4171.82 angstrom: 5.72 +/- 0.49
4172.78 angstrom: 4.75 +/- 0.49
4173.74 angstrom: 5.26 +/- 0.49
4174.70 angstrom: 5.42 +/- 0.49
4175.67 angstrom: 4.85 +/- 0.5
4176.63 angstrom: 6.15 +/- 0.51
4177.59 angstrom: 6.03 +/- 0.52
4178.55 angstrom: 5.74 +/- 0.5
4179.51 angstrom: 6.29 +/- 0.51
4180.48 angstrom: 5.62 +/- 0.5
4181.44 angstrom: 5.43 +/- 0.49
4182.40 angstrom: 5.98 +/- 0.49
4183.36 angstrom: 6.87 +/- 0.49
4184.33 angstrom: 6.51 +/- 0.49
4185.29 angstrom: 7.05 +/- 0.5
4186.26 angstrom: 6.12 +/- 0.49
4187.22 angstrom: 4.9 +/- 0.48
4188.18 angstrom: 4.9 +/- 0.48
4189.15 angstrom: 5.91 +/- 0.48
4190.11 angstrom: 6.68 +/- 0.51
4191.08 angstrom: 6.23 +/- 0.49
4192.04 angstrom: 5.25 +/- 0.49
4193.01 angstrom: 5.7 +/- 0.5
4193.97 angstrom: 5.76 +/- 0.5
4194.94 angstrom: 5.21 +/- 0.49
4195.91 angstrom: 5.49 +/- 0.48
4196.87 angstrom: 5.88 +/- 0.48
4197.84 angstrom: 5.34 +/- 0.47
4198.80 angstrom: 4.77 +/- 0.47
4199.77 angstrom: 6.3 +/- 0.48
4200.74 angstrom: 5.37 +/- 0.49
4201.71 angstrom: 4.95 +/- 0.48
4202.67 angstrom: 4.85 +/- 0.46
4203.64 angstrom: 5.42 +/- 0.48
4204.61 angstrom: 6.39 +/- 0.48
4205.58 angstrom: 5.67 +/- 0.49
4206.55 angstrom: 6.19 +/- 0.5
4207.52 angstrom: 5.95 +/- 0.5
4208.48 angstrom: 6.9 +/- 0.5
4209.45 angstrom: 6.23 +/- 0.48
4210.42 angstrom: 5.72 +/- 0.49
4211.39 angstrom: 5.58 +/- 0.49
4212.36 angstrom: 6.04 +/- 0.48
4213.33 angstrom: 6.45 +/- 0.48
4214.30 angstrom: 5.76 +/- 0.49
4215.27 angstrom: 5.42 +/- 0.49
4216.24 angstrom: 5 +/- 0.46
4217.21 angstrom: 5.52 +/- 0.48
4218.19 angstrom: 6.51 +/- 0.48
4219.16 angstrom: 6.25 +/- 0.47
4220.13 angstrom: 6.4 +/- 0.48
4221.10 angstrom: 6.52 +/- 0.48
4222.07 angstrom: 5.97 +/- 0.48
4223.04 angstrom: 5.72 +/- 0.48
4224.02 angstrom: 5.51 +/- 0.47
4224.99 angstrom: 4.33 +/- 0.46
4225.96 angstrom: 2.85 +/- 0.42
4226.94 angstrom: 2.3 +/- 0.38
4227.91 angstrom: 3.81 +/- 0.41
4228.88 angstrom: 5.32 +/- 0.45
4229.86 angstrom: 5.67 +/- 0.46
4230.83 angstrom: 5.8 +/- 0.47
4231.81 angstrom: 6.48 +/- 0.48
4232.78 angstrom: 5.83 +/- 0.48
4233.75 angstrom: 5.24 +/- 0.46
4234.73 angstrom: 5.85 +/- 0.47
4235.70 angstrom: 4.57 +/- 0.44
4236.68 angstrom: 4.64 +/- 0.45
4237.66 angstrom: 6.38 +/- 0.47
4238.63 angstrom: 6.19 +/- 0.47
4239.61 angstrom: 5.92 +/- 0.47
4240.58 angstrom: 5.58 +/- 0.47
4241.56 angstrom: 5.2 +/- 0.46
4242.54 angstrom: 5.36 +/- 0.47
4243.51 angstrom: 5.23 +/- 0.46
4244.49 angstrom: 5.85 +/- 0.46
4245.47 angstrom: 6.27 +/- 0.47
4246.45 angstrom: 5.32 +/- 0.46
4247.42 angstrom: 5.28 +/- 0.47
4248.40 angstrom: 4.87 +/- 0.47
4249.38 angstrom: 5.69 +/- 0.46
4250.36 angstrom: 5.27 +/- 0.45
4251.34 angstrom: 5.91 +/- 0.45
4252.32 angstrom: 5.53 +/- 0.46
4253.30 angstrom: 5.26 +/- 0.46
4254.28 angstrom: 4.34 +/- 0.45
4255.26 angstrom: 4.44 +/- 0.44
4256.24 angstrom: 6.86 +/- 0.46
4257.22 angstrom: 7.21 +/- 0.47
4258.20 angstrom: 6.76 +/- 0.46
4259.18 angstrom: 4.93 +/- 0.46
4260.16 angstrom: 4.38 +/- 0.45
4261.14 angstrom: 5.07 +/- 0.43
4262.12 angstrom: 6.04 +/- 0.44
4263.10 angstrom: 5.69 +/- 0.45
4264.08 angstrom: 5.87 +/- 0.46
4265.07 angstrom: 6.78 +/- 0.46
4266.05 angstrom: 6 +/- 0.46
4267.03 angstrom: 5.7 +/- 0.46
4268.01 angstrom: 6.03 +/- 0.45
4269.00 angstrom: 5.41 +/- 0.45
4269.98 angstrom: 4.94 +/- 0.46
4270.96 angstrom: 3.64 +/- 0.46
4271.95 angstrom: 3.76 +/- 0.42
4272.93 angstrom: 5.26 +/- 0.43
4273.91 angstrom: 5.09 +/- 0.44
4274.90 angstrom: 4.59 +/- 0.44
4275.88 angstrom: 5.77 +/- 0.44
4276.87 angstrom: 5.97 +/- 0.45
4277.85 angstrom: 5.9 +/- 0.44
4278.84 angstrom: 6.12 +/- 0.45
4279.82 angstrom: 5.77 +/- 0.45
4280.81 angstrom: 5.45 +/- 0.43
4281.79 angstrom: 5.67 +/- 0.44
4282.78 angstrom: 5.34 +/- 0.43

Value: -0.08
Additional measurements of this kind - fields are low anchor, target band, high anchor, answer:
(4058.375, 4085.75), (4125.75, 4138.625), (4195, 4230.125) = -0.11 mag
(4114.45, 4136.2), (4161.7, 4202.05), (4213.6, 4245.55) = -0.01 mag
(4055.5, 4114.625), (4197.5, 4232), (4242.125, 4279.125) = 0.00 mag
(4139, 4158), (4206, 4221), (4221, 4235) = -0.15 mag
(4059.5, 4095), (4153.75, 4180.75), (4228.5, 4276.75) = -0.08 mag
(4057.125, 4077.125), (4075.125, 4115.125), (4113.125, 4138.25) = -0.02 mag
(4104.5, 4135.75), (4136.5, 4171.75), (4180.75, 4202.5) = -0.02 mag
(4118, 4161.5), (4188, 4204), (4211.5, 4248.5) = 0.03 mag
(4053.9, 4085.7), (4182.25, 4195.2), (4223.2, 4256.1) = -0.12 mag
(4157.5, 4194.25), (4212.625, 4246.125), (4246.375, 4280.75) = 0.04 mag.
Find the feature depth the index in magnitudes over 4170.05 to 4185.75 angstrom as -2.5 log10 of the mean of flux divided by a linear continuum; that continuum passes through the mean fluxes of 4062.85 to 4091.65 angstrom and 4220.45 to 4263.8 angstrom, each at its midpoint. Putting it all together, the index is -0.07 mag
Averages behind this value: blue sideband 5.64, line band 5.88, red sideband 5.4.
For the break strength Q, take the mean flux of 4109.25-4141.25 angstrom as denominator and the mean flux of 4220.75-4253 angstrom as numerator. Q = 0.85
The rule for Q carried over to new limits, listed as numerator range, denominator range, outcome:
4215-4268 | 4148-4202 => 0.93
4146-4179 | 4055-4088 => 1.09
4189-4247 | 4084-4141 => 0.92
